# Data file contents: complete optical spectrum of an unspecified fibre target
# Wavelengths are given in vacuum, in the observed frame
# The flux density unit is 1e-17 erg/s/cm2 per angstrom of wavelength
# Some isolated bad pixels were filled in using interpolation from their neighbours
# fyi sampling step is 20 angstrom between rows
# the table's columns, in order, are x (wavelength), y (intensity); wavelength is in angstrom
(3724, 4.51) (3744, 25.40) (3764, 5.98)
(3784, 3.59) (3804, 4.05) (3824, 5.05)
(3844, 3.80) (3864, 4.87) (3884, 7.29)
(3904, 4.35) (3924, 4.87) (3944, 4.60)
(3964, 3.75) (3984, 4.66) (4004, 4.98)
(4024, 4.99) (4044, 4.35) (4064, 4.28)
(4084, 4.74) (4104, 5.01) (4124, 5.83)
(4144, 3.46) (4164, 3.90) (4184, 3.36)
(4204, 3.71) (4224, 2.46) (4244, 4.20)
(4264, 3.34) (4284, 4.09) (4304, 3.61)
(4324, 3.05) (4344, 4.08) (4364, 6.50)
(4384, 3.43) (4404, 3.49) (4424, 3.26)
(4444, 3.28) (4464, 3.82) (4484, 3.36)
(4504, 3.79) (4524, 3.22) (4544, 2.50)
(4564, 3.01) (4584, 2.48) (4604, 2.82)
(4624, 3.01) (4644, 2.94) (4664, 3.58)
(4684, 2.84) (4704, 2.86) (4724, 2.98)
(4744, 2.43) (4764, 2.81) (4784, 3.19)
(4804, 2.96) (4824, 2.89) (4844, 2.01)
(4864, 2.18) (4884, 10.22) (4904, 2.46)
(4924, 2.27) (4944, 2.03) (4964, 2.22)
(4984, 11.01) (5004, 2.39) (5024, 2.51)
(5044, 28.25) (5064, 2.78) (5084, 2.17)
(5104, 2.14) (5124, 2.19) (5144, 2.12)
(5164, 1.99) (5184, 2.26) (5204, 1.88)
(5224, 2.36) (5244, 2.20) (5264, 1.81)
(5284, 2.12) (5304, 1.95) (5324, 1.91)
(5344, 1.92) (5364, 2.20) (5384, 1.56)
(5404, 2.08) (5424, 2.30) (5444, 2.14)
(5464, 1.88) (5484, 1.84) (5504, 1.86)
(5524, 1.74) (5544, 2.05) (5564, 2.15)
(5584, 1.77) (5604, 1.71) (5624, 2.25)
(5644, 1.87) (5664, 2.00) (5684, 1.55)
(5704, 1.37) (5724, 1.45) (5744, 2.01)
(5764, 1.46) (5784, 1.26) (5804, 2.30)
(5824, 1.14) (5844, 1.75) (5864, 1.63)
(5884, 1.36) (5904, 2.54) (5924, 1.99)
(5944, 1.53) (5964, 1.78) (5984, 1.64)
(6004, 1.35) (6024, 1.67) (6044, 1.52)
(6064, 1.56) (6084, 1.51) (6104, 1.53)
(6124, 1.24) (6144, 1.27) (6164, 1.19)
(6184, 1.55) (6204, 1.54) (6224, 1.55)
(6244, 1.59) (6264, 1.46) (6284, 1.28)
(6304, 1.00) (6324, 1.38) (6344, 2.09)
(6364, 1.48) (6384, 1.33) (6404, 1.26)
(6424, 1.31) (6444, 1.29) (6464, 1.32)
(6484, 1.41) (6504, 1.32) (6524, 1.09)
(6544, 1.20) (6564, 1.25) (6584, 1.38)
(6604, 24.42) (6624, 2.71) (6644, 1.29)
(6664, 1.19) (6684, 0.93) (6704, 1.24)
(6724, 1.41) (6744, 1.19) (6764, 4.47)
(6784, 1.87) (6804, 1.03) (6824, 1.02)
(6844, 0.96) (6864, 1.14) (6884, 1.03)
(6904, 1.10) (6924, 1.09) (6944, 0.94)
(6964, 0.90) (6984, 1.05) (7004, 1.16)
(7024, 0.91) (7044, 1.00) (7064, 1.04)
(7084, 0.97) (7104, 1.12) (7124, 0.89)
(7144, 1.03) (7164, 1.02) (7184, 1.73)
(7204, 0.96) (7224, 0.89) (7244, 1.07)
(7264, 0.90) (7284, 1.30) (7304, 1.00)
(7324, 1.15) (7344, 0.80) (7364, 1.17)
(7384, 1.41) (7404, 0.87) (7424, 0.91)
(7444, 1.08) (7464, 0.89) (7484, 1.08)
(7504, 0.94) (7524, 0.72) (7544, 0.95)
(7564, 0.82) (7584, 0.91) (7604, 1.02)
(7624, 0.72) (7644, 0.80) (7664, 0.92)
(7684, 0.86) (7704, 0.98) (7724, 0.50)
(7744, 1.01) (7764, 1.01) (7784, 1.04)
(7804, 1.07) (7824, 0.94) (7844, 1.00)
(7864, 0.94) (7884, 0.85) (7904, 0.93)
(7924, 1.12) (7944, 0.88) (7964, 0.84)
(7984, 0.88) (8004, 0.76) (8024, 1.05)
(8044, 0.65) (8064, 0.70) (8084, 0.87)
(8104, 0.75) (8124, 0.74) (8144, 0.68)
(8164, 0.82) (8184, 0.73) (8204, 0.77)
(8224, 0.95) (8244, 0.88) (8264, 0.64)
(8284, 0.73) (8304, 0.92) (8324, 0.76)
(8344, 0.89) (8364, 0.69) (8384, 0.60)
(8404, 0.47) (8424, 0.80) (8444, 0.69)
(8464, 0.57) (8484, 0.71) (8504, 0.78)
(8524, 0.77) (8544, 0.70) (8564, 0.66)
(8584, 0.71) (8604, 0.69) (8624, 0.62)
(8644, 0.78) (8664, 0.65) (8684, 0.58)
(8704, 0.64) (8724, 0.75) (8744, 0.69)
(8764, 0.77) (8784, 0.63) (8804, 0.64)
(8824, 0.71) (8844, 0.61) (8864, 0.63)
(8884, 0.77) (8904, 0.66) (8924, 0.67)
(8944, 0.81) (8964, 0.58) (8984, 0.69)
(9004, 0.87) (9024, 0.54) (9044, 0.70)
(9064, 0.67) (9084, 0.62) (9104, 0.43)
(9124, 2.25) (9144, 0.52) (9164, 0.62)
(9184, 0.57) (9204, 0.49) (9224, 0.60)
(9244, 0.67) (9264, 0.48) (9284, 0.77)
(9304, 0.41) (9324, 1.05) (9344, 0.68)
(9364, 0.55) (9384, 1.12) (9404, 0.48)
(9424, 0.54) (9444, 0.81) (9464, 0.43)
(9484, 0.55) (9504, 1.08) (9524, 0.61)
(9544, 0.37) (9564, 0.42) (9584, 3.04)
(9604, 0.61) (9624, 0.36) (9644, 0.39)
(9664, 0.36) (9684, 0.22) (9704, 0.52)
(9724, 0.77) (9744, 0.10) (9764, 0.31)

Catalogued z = 0.01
